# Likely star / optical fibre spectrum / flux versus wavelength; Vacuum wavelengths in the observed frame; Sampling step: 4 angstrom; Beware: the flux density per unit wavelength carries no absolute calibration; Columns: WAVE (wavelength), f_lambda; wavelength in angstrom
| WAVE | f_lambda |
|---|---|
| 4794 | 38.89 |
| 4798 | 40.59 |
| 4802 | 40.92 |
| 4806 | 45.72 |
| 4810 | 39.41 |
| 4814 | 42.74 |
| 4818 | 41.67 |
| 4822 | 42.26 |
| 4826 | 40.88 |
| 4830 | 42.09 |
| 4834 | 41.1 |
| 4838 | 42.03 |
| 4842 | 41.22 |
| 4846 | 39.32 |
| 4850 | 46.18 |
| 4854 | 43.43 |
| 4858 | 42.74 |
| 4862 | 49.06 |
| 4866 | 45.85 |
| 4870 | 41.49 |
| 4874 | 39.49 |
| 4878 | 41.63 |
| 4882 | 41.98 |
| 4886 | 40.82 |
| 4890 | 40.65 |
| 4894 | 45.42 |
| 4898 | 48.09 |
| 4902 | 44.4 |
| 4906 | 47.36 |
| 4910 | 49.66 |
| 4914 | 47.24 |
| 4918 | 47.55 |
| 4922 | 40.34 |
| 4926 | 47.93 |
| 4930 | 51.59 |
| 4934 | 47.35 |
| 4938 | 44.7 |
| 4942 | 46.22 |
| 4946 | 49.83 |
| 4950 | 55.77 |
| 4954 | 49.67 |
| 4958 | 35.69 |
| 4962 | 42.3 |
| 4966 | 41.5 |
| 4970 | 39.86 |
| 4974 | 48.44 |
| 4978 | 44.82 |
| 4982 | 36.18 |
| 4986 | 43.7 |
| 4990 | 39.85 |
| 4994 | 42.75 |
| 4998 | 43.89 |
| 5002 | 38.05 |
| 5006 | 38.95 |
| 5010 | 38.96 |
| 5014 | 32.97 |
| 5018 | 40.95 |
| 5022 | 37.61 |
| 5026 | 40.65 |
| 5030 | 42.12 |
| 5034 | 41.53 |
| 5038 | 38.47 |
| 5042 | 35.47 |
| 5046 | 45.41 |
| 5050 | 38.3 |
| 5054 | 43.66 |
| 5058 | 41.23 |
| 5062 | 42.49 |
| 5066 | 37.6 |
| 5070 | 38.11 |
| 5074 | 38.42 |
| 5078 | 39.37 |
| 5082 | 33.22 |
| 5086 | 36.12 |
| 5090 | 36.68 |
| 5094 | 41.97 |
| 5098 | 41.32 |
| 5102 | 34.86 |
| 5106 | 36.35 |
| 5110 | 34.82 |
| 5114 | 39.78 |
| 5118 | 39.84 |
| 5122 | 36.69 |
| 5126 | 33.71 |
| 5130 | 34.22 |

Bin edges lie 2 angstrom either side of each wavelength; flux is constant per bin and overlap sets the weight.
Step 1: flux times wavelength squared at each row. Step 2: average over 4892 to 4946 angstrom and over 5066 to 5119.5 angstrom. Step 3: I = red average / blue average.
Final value 0.9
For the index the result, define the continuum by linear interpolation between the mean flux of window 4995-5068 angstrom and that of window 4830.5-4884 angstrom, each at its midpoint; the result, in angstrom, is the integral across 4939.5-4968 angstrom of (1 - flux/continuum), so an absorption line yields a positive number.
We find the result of -3.2 angstrom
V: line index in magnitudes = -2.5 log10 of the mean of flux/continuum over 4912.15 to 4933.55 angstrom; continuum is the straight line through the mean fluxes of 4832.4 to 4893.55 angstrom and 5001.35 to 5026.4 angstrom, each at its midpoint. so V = -0.15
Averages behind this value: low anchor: 42.5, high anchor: 38.2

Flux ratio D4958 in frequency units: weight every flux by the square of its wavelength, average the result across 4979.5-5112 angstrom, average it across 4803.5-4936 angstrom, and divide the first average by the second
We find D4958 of 1.0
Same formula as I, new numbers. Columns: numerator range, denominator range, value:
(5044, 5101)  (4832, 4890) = 1.01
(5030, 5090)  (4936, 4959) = 0.86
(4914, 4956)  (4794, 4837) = 1.21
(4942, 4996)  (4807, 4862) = 1.10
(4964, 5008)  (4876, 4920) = 0.96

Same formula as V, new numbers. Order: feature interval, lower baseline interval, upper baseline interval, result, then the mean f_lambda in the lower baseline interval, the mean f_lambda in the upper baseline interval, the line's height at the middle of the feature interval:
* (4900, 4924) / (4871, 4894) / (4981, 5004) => -0.121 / 41.3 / 40.9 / 41.2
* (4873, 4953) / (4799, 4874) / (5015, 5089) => -0.115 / 42.6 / 39.4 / 41.4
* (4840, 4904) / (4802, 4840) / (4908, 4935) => 0.036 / 41.9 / 47.4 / 44.7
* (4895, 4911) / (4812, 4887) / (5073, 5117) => -0.141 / 42.4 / 37.6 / 41.4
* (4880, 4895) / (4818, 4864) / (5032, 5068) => 0.005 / 42.7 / 40.5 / 42.2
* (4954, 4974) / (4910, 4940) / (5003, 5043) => 0.050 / 46.9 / 38.8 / 43.7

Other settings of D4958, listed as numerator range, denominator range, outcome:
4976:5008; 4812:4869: 1.02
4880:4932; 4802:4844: 1.13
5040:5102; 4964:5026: 0.99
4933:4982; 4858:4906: 1.06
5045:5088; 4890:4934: 0.90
